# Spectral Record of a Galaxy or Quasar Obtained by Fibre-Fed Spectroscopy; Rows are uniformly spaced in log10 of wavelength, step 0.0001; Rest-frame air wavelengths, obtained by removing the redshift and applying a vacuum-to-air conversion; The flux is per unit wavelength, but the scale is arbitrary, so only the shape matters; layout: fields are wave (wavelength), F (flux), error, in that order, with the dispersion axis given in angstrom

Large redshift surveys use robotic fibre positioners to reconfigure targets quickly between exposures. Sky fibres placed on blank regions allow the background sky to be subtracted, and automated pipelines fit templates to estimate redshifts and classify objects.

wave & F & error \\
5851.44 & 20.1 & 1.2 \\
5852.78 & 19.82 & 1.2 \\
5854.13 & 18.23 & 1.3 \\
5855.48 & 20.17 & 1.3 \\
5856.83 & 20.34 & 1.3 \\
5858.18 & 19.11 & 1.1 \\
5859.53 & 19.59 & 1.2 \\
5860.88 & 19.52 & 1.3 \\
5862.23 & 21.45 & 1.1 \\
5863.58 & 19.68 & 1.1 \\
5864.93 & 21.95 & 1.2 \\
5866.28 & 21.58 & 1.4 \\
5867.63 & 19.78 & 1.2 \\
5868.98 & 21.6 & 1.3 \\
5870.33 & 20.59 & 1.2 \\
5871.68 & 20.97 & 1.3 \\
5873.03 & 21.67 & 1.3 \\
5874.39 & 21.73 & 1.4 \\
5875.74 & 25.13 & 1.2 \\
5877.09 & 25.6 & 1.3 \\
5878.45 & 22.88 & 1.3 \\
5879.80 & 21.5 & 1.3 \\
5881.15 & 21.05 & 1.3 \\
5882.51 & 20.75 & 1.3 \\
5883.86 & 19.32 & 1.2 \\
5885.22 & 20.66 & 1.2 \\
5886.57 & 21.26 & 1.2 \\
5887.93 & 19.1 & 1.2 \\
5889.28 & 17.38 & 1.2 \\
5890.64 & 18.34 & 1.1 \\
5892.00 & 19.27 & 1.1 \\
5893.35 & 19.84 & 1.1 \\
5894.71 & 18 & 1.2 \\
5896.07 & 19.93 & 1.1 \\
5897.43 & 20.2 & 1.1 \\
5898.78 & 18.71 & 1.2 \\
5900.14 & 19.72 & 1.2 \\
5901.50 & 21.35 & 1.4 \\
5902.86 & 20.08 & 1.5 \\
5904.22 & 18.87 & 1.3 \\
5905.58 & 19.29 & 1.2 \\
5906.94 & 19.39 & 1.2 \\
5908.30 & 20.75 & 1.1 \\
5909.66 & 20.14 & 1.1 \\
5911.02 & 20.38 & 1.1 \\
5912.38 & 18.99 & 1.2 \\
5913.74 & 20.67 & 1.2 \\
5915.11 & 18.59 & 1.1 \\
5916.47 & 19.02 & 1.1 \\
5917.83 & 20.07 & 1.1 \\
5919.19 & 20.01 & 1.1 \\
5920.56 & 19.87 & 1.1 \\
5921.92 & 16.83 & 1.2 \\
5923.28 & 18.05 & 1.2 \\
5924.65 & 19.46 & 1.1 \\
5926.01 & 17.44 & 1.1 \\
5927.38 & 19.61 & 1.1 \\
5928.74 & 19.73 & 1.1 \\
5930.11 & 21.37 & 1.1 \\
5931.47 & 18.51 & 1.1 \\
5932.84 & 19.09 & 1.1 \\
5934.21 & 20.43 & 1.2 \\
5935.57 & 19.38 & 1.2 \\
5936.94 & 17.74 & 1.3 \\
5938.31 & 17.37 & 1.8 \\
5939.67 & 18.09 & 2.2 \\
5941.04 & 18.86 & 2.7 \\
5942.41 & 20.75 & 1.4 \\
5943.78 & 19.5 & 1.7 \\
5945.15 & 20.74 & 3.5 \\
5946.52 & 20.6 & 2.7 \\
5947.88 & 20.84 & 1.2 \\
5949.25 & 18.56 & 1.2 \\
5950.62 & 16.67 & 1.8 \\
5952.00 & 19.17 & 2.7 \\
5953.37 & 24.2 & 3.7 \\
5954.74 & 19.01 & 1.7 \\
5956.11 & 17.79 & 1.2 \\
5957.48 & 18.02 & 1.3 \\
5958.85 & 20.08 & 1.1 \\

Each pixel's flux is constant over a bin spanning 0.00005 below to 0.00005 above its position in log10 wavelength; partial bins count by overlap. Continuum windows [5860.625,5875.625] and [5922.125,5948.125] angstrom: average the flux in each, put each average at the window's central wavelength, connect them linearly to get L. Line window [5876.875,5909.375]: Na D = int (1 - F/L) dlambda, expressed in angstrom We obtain 0.6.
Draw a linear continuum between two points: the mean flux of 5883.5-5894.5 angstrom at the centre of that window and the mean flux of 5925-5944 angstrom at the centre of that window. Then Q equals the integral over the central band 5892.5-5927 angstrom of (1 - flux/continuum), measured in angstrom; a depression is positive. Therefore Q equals -0.3 angstrom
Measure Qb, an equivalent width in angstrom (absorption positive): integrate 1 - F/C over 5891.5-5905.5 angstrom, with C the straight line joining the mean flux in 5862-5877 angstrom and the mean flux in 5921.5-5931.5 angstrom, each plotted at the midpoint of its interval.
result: 0.5 angstrom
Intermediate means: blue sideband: 21.6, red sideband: 19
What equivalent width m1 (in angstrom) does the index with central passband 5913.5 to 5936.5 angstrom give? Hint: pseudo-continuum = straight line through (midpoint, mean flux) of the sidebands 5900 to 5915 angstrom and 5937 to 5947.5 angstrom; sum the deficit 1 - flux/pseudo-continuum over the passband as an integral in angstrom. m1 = 0.44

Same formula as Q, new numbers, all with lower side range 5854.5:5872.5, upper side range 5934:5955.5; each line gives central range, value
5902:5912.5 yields 0.1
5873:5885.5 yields -1.1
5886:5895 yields 0.5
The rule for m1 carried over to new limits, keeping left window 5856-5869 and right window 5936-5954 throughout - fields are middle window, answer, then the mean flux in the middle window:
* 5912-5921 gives 0.07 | 19.6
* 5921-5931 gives 0.37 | 19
